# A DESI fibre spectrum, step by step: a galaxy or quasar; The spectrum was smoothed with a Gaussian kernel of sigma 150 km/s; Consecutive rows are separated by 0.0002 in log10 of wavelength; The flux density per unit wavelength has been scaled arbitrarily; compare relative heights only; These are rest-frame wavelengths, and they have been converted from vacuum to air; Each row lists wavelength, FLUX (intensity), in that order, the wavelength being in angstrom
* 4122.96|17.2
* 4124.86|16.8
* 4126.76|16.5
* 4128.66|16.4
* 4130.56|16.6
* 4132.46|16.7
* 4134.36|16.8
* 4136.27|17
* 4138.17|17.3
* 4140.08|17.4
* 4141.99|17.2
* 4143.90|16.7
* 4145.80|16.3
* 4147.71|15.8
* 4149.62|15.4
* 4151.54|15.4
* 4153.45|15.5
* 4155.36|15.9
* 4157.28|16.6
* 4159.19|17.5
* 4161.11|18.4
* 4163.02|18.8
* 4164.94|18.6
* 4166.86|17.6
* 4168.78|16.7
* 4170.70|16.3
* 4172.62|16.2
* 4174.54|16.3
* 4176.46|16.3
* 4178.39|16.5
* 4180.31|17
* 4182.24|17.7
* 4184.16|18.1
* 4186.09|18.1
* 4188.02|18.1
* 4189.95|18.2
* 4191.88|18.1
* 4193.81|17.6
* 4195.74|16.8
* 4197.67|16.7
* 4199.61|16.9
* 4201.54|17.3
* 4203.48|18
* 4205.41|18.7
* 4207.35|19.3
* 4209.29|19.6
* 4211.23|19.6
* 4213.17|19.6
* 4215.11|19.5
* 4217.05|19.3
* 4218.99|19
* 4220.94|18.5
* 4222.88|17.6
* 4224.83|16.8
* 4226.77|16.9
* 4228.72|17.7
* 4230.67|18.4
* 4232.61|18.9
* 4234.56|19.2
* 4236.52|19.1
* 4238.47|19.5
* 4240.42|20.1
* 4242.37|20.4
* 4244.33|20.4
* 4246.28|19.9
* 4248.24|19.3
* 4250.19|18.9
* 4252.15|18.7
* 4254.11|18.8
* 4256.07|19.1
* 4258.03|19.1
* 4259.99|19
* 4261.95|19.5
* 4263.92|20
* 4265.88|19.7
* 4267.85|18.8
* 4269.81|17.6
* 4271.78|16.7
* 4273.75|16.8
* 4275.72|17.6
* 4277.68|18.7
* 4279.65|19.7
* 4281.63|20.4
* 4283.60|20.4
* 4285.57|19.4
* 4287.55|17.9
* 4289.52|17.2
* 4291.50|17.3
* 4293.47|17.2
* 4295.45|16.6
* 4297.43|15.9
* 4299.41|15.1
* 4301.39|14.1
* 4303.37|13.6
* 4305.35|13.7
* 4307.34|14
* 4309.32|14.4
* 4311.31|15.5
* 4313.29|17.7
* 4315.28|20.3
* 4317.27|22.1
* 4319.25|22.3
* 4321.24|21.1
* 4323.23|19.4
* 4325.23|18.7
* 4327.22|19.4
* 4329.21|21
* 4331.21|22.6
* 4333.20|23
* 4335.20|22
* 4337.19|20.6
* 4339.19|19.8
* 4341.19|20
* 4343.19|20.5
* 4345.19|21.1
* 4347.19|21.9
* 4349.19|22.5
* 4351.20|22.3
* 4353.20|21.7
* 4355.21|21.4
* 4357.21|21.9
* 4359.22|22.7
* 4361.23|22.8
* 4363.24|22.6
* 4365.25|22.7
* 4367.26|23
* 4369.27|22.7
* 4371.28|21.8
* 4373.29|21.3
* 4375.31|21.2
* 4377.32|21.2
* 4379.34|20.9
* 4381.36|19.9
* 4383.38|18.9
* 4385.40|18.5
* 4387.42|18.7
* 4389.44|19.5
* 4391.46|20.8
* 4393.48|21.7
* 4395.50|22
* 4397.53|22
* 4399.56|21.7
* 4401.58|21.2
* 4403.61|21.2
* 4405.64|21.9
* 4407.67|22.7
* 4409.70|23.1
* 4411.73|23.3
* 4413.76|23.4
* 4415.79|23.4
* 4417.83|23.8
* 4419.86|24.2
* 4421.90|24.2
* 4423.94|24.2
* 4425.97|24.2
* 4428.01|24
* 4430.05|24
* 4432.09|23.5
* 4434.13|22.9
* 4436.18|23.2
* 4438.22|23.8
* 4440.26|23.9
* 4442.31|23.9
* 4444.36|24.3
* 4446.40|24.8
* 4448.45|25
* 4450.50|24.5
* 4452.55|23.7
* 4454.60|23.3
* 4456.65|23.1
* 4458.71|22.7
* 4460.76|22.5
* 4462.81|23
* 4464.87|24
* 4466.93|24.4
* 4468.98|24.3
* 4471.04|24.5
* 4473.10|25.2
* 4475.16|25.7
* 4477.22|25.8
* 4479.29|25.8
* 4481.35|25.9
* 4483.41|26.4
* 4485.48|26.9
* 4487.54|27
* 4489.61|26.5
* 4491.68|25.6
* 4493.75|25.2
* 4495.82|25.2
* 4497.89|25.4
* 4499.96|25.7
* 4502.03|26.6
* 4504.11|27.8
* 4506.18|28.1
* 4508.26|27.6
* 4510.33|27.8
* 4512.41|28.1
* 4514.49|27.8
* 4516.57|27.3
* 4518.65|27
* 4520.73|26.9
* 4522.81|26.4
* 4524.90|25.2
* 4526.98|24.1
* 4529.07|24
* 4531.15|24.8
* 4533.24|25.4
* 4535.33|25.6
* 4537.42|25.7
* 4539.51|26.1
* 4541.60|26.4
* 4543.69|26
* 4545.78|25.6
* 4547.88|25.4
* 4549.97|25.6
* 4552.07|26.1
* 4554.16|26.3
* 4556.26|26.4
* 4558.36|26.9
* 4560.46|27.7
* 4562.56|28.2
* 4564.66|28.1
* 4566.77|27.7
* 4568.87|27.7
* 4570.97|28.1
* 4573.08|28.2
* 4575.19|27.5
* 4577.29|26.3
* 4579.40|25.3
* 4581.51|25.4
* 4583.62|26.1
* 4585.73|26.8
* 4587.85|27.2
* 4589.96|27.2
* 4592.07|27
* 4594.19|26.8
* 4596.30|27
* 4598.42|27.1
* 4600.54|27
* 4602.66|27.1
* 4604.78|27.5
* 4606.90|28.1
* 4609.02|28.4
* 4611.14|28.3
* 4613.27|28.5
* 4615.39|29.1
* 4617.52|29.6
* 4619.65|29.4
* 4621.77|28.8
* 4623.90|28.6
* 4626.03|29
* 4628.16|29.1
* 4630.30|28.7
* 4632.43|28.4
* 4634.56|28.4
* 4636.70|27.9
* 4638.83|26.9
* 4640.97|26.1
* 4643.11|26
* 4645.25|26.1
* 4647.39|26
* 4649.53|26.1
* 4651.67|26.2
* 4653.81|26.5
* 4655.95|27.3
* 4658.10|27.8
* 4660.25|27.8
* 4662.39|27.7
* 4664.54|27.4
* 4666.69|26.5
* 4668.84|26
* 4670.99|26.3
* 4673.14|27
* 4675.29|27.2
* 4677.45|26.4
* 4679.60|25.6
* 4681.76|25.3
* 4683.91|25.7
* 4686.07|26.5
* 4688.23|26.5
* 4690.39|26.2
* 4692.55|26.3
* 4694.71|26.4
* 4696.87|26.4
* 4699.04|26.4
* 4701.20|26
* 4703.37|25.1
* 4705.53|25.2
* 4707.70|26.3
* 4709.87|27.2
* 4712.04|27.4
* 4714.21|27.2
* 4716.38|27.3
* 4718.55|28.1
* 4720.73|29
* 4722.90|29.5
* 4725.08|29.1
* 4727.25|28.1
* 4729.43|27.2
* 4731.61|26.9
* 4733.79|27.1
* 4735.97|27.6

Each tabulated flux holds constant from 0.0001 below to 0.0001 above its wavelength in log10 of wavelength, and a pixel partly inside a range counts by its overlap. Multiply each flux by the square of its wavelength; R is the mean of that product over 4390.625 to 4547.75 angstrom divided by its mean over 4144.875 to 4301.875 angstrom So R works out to 1.54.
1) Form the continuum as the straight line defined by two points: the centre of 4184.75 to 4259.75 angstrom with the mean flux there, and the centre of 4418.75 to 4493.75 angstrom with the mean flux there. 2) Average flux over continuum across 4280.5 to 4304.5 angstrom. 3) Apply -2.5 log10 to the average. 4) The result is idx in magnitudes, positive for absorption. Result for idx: 0.19 mag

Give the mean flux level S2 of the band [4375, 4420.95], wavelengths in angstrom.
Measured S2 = 21.5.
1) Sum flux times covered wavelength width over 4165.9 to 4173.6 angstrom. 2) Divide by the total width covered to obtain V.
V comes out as 16.7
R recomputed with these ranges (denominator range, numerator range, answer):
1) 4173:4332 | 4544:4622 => 1.73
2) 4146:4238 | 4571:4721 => 1.88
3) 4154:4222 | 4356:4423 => 1.35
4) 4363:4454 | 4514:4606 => 1.26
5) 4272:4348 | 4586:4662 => 1.70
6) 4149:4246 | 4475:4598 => 1.73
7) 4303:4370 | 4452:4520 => 1.35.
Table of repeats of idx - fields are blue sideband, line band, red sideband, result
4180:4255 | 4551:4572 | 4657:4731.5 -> -0.12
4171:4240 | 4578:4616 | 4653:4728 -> -0.08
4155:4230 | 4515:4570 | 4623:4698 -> -0.07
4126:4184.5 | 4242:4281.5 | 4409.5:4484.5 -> 0.03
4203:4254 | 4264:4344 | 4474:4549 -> 0.13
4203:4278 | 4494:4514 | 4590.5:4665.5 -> -0.09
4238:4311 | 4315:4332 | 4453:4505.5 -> -0.06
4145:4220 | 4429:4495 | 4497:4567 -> 0.01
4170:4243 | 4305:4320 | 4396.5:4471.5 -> 0.17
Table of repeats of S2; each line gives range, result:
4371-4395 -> 20.4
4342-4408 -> 21.4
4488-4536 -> 26.3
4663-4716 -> 26.4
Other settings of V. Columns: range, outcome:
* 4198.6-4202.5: 17.1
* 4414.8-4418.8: 23.6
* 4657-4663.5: 27.7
